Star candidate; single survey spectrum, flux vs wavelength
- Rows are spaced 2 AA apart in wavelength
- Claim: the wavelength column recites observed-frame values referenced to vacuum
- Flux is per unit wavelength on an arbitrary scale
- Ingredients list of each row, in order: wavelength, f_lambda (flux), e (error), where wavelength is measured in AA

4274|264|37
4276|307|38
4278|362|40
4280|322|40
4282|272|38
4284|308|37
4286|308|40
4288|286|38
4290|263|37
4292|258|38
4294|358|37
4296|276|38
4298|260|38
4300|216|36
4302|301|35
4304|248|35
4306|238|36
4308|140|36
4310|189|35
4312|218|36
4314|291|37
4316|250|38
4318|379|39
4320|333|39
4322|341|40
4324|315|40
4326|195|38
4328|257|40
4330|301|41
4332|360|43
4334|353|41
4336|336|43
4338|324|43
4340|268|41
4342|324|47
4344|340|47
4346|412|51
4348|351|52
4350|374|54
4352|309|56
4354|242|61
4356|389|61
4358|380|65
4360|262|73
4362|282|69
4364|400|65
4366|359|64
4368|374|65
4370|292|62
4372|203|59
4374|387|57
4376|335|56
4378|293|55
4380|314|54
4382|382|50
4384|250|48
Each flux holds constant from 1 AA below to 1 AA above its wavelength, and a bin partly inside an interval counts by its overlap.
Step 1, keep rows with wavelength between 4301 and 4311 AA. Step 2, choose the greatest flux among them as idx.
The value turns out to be 301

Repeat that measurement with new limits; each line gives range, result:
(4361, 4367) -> 400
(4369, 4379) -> 387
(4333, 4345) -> 353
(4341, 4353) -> 412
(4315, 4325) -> 379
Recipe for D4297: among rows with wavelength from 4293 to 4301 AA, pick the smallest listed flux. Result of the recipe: 216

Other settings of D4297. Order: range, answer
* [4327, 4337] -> 257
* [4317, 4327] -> 195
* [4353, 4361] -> 242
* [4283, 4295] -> 258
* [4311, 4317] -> 218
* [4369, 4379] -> 203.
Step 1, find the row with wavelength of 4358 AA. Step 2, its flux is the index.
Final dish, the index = 380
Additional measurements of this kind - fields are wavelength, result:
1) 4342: 324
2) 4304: 248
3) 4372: 203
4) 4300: 216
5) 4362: 282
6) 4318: 379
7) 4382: 382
